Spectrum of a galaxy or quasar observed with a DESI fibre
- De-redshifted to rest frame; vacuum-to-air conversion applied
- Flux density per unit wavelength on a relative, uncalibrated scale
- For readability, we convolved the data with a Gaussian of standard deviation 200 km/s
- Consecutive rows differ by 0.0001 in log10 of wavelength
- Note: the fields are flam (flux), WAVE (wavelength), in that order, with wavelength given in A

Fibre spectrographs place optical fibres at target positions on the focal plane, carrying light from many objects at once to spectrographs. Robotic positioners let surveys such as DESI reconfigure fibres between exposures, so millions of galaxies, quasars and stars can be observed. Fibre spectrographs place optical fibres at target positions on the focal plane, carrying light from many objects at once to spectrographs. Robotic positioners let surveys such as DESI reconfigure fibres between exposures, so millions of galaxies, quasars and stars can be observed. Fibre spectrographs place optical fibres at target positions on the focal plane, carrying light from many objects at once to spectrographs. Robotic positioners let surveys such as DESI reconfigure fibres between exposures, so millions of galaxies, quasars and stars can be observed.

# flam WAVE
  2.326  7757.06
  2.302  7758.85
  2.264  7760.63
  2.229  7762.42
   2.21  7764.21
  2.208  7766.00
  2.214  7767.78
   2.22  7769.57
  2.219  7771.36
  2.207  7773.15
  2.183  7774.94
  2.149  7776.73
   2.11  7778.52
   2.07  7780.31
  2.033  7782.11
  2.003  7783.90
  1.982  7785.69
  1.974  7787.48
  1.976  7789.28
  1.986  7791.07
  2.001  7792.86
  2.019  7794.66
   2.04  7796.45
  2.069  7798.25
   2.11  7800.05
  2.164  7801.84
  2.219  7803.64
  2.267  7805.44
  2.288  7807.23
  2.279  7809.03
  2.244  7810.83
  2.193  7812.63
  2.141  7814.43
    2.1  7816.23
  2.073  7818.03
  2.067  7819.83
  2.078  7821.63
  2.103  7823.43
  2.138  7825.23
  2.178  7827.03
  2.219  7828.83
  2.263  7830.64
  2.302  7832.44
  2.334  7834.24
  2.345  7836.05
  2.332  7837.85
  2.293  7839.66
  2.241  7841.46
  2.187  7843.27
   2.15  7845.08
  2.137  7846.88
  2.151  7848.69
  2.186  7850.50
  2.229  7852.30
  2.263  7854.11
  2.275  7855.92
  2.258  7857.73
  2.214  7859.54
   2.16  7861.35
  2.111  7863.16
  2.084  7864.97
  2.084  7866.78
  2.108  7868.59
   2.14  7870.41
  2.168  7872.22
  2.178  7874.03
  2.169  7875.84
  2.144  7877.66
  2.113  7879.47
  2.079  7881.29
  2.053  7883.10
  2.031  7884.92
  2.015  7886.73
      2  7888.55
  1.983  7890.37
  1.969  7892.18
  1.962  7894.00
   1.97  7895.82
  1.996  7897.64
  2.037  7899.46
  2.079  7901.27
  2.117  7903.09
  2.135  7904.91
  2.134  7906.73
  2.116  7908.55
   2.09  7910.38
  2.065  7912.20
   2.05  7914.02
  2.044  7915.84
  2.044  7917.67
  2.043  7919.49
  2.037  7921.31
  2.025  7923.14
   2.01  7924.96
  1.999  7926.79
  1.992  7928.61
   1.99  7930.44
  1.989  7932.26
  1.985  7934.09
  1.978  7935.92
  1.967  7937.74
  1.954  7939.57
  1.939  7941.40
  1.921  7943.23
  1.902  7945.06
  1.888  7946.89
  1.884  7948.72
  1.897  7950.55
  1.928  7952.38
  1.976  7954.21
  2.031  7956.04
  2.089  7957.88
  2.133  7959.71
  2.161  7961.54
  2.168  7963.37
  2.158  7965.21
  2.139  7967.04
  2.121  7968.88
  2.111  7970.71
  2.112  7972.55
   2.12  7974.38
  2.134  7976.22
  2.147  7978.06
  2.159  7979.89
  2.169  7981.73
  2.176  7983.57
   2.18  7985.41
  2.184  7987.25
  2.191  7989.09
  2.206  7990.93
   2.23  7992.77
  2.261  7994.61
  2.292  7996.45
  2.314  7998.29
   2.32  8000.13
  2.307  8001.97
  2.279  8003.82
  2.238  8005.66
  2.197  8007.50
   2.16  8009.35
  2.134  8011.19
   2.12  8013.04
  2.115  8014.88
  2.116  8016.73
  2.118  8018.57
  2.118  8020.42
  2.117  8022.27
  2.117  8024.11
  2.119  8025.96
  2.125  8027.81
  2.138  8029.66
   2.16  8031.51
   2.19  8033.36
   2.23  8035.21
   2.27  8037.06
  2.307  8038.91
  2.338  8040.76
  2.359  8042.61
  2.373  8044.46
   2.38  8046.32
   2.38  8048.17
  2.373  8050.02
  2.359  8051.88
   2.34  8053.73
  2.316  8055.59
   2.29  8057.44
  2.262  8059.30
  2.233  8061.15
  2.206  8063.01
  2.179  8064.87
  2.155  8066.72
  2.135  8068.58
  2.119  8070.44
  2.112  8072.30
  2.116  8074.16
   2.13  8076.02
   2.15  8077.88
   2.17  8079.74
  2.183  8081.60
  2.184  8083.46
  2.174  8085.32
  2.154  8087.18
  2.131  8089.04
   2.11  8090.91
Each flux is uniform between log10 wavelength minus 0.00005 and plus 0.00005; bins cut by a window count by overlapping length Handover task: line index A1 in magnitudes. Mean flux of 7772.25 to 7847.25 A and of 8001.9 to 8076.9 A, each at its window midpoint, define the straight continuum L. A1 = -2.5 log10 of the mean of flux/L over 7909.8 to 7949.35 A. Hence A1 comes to 0.10 mag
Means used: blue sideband 2.15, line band 1.99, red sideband 2.21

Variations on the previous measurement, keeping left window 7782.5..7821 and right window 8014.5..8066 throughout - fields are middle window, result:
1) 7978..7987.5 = 0.02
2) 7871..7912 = 0.04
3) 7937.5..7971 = 0.09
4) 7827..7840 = -0.08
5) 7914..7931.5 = 0.08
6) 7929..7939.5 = 0.10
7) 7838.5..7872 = -0.02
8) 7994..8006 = -0.04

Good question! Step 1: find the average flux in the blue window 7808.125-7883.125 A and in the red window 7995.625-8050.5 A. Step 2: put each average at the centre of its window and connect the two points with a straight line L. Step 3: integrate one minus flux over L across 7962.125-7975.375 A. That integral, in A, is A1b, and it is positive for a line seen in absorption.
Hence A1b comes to 0.5 A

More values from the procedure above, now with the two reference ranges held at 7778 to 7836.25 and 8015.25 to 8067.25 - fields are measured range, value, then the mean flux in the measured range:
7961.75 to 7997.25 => 0.6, 2.17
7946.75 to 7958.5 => 1.3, 1.96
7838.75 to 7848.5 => -0.2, 2.2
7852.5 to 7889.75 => 0.5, 2.13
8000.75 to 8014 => 0.1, 2.21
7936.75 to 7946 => 1.1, 1.94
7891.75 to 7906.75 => 0.9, 2.04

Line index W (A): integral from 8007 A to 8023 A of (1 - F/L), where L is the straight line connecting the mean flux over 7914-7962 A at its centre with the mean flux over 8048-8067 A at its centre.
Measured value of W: 0.3 A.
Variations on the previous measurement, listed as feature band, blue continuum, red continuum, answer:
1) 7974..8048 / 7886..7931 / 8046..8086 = -1.7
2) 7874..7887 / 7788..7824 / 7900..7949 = -0.3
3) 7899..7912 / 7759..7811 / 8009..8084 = 0.4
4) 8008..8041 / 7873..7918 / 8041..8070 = 1.2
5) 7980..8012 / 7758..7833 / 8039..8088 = -0.1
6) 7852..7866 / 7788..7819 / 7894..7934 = -0.8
